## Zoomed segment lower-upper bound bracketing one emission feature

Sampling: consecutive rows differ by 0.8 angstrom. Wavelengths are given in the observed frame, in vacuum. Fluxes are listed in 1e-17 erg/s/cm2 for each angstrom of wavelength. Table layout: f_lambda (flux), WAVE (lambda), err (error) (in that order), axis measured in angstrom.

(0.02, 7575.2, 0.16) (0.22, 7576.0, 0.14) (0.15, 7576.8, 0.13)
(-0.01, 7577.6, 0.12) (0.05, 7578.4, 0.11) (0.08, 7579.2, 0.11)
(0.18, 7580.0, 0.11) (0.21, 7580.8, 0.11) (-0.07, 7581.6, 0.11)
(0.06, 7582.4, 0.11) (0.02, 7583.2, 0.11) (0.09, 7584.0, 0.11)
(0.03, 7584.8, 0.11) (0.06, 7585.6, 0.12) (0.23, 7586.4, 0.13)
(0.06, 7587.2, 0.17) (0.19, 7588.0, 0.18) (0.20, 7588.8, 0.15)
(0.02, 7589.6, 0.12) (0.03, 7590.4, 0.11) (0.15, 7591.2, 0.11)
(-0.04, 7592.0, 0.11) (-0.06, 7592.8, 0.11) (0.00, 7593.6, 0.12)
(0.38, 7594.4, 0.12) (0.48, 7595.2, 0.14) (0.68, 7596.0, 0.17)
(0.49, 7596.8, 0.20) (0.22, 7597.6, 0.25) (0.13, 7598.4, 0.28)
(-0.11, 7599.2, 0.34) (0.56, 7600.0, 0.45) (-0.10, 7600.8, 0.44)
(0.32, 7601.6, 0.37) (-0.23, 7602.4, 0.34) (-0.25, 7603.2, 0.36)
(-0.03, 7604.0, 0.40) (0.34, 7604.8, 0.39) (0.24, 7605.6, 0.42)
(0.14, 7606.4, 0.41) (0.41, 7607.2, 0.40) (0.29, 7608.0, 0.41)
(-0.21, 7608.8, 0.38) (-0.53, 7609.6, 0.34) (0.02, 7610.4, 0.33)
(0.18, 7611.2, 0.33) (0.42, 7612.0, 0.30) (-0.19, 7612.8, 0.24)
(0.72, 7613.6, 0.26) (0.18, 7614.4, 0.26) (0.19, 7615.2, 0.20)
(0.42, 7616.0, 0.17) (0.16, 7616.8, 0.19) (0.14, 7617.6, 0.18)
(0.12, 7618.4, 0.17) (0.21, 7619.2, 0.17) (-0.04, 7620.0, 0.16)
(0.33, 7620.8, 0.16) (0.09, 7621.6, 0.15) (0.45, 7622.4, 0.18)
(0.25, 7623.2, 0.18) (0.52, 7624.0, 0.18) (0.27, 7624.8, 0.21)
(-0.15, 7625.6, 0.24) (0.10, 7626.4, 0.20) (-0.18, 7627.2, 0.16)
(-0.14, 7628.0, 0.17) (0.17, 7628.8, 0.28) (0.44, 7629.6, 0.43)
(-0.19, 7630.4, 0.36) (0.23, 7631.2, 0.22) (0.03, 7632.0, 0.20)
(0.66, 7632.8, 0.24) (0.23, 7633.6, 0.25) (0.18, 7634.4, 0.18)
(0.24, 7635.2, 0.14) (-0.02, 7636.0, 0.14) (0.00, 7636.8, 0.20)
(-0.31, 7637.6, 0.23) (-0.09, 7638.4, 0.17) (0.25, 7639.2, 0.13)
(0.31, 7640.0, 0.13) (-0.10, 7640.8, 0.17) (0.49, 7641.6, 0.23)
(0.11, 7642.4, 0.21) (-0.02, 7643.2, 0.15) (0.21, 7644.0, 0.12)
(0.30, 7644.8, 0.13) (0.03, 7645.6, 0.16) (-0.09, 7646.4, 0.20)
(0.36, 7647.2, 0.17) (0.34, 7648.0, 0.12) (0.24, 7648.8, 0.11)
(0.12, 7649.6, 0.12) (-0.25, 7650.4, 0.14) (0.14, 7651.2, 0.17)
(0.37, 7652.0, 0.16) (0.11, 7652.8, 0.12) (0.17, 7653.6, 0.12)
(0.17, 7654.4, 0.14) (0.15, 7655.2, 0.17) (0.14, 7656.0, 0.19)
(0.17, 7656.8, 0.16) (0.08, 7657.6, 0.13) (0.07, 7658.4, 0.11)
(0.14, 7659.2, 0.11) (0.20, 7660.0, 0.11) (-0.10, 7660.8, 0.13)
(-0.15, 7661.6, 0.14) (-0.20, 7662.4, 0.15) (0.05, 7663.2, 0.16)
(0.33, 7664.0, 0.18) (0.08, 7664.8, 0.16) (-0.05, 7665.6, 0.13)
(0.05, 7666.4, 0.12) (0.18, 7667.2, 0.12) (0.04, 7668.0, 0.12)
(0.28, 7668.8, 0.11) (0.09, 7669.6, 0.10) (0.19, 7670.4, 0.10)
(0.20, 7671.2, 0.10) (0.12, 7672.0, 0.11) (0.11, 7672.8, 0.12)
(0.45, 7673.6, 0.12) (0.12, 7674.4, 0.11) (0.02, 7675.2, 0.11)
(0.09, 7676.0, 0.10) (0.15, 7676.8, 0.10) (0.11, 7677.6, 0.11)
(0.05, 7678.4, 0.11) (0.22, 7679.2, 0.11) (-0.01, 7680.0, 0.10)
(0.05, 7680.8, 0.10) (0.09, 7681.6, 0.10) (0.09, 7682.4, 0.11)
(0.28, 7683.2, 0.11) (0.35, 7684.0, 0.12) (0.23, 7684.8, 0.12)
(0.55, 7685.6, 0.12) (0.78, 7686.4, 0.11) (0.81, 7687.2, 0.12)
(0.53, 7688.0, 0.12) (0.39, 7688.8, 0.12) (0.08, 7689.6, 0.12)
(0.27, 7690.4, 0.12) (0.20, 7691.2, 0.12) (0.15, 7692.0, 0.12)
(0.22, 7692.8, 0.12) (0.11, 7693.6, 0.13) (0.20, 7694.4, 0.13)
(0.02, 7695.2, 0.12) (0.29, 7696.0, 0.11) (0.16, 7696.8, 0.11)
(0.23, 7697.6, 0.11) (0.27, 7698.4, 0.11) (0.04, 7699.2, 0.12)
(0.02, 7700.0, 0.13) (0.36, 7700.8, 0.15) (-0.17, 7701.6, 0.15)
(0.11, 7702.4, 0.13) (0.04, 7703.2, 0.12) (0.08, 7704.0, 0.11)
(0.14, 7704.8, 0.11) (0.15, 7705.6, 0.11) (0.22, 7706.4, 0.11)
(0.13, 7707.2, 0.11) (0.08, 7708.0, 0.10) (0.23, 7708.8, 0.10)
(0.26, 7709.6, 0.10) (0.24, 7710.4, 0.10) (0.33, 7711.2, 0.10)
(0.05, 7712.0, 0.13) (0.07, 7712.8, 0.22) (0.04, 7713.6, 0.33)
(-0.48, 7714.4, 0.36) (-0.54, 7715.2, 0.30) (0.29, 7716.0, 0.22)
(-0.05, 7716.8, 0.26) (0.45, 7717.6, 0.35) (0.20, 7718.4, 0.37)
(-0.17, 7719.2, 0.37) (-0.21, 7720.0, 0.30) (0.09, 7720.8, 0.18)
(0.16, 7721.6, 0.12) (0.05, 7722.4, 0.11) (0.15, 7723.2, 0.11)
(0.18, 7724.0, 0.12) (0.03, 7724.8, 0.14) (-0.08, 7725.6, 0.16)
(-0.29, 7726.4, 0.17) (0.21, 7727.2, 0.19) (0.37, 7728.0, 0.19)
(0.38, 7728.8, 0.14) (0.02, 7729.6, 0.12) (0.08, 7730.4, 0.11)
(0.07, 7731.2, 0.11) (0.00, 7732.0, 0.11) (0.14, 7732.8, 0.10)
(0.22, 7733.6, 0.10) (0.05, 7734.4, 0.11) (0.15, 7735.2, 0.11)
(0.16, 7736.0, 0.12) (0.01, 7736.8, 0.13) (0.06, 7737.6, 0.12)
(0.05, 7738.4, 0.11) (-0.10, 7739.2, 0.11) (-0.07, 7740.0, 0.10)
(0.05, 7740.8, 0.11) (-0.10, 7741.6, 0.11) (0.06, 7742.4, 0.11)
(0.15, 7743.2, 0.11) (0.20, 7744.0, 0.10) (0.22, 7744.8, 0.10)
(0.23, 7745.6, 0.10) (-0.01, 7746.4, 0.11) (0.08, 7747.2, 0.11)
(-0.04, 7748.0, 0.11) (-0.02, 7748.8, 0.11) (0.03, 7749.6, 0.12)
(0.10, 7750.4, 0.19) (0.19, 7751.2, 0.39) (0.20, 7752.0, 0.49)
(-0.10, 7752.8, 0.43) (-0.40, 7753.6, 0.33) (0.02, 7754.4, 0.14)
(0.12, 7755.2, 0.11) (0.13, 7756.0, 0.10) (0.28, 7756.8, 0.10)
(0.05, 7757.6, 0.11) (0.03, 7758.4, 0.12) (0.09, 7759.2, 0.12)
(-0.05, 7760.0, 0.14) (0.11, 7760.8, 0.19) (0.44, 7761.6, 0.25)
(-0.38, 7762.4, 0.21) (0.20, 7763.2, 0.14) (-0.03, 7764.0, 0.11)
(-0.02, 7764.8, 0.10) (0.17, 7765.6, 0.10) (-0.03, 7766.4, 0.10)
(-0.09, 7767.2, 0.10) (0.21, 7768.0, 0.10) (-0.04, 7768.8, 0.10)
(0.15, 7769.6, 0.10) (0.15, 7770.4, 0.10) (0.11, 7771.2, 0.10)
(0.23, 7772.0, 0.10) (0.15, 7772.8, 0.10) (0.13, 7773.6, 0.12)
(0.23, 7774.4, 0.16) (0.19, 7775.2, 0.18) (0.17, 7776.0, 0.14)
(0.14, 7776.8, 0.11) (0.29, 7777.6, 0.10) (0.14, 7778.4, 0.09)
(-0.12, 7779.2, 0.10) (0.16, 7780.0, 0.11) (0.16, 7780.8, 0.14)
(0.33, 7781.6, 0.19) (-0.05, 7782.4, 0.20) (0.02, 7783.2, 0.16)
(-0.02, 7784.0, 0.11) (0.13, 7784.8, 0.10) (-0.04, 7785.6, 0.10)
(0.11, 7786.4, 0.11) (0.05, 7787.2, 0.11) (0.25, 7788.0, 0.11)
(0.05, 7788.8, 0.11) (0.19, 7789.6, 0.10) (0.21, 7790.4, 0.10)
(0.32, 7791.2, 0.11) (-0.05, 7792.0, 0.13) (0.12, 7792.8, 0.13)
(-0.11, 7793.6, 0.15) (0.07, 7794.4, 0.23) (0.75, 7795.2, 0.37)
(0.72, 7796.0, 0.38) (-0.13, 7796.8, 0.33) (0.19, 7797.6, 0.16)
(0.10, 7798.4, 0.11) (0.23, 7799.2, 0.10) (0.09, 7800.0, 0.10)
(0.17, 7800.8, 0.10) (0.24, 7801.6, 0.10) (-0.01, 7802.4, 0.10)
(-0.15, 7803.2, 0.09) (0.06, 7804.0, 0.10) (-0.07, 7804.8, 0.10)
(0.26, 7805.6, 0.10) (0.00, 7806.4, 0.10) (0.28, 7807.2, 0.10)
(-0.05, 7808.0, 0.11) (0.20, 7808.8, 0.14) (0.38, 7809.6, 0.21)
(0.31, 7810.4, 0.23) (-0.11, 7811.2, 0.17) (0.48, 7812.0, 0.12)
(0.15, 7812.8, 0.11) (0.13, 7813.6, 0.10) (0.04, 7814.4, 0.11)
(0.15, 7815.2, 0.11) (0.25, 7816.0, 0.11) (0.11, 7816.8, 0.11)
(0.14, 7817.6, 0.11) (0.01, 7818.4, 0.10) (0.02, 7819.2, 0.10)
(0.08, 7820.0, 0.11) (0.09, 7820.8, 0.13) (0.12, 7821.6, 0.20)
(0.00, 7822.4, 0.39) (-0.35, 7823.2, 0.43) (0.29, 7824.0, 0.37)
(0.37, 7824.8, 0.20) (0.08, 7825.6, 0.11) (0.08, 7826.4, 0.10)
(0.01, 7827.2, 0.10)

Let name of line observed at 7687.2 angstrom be H-alpha 6563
